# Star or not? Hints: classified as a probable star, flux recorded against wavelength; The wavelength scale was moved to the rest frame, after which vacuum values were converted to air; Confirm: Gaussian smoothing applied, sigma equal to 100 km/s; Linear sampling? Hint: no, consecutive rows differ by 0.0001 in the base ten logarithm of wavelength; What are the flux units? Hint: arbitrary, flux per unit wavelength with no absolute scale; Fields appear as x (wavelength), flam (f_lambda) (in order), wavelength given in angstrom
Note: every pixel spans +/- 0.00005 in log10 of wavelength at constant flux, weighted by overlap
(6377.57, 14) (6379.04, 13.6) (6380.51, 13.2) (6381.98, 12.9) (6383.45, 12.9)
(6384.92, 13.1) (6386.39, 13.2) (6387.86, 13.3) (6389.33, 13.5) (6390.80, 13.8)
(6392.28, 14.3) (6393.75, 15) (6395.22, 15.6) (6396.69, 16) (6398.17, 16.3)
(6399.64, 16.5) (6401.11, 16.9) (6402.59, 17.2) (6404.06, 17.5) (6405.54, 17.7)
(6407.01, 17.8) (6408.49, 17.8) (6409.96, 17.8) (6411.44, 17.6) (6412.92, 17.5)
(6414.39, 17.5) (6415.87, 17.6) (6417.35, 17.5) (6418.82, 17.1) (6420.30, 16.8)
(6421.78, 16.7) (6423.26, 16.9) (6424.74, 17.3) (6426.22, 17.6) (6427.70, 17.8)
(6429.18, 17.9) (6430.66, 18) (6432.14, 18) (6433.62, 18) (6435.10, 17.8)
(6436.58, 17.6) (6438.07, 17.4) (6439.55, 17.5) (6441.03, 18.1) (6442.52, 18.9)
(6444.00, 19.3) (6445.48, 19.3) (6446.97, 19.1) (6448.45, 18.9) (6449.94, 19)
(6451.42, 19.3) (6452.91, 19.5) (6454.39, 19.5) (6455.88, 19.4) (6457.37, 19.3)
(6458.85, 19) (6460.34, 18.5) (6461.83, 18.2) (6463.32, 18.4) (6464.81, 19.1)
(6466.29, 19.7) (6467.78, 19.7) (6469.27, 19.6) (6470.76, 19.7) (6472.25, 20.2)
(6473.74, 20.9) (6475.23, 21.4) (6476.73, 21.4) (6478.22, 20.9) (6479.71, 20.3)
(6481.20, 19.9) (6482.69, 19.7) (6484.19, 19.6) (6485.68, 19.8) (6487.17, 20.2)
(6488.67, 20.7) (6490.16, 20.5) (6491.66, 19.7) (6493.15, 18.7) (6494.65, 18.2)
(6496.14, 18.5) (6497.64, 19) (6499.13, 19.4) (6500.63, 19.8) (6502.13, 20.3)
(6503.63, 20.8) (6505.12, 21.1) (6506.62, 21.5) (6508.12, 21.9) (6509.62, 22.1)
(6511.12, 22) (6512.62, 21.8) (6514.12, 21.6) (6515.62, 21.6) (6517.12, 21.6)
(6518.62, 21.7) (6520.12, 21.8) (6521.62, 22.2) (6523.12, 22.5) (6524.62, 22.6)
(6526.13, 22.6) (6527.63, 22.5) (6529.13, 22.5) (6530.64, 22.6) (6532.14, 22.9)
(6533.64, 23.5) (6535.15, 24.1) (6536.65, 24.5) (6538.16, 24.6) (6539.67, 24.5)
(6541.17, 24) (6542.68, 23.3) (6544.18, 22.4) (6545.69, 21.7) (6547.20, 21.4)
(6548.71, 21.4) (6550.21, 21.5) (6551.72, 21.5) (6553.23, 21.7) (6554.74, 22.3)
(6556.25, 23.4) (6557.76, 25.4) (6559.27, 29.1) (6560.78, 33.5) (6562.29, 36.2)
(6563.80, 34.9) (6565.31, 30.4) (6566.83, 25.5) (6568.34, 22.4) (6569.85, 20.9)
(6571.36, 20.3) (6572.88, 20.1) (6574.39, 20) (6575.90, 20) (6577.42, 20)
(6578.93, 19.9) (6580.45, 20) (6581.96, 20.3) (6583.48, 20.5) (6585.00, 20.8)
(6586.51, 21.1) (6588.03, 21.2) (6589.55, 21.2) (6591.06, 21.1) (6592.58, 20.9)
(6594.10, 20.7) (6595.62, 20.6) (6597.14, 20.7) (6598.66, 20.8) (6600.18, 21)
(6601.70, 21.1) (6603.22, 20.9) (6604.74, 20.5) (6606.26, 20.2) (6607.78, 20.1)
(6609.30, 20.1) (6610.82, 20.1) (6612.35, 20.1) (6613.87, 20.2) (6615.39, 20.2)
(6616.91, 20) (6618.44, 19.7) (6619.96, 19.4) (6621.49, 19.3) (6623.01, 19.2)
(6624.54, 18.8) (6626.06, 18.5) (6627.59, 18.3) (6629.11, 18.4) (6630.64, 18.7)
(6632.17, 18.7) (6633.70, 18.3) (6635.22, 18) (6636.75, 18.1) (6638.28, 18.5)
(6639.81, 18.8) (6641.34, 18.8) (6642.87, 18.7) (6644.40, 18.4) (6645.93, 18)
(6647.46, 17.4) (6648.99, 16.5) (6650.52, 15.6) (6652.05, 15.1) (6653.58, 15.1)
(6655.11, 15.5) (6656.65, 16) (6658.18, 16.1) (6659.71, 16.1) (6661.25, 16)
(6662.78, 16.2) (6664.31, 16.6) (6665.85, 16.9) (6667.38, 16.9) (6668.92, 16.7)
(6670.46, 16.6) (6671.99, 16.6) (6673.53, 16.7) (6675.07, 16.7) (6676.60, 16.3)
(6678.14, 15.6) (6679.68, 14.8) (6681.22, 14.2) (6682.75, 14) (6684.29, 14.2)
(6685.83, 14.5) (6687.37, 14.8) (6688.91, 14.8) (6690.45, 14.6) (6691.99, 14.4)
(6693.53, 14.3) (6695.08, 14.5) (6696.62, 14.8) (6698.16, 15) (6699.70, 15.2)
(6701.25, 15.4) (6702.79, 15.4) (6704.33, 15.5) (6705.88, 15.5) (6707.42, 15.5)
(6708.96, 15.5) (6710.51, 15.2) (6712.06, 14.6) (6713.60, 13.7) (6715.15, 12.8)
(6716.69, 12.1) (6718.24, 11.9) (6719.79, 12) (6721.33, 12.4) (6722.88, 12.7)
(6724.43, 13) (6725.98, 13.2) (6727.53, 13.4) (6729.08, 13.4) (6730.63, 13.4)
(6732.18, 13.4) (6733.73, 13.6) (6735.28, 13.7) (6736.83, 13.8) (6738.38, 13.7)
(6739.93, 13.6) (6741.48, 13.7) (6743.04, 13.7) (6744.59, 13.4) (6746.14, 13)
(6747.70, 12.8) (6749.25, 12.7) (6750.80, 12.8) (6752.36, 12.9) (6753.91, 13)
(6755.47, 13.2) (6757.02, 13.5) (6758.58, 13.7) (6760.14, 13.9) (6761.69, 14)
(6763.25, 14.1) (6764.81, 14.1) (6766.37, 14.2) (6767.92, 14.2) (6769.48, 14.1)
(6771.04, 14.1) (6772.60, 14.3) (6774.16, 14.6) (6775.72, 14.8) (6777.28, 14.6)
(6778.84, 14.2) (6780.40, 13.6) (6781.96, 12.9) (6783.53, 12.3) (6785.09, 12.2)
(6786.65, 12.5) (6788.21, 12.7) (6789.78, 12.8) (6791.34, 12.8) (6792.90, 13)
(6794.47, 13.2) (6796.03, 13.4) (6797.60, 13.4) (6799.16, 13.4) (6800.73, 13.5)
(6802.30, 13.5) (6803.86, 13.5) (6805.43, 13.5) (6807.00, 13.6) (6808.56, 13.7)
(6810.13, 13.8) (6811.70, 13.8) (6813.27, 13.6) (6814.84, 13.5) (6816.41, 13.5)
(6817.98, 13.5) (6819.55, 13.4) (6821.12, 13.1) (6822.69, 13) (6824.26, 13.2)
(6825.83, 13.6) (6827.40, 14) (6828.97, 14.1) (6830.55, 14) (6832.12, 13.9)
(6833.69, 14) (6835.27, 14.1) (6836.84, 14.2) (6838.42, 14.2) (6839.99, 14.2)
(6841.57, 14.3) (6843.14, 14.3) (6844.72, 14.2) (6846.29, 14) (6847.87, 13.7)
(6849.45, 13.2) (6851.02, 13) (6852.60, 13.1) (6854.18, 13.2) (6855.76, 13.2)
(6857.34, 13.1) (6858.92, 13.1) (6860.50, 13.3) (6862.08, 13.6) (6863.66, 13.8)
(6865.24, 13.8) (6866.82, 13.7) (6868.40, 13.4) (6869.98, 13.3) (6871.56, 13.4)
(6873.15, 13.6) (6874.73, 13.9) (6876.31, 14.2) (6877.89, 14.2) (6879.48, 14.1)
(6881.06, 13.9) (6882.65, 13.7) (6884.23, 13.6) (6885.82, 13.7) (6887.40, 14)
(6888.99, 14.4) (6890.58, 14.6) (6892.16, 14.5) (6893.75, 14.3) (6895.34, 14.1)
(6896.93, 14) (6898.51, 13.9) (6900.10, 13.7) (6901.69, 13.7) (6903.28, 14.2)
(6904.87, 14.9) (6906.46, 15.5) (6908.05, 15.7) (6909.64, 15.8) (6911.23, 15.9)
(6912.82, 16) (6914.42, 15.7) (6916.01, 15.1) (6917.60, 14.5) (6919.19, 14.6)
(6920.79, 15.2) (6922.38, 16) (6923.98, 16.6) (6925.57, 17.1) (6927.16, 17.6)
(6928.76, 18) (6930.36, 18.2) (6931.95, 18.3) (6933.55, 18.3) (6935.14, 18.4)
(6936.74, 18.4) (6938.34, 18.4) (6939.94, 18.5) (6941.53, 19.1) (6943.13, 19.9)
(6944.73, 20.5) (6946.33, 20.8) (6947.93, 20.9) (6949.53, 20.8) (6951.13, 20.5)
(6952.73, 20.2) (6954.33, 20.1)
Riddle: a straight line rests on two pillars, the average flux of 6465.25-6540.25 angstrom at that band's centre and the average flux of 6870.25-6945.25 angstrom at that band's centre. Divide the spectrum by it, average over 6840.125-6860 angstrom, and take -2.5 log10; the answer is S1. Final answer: 0.21 mag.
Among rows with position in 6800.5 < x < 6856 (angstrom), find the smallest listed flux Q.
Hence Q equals 13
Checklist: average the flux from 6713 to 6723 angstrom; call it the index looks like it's 12.5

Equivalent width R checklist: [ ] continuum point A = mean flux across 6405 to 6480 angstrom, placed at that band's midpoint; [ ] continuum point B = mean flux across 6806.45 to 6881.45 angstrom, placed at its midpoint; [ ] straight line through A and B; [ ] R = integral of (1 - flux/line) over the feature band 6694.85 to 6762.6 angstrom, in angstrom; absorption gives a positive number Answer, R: 6.1 angstrom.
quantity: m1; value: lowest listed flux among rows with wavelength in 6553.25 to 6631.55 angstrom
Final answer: 18.3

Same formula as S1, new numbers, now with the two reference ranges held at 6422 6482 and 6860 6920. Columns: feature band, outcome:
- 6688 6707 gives 0.10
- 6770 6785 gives 0.12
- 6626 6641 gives -0.09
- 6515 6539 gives -0.25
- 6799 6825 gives 0.12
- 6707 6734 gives 0.20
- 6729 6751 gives 0.18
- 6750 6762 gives 0.18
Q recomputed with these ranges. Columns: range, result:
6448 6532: 18.2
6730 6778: 12.7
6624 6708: 14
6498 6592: 19.4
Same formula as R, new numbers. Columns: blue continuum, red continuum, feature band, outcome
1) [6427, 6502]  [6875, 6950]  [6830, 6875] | 7.7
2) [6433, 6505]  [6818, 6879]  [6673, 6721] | 4.0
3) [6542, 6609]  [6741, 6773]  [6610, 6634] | 1.2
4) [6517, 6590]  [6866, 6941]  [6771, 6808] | 9.2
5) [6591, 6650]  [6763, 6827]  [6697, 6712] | 1.1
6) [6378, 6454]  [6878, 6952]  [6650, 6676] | 0.5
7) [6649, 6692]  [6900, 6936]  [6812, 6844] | 4.3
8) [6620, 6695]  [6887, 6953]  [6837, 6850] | 2.1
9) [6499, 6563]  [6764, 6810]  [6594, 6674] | 3.7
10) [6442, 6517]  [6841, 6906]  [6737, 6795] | 7.5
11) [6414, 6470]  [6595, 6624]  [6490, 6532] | -4.5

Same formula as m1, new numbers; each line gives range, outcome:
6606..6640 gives 18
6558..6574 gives 20.1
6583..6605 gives 20.5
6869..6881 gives 13.3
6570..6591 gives 19.9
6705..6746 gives 11.9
